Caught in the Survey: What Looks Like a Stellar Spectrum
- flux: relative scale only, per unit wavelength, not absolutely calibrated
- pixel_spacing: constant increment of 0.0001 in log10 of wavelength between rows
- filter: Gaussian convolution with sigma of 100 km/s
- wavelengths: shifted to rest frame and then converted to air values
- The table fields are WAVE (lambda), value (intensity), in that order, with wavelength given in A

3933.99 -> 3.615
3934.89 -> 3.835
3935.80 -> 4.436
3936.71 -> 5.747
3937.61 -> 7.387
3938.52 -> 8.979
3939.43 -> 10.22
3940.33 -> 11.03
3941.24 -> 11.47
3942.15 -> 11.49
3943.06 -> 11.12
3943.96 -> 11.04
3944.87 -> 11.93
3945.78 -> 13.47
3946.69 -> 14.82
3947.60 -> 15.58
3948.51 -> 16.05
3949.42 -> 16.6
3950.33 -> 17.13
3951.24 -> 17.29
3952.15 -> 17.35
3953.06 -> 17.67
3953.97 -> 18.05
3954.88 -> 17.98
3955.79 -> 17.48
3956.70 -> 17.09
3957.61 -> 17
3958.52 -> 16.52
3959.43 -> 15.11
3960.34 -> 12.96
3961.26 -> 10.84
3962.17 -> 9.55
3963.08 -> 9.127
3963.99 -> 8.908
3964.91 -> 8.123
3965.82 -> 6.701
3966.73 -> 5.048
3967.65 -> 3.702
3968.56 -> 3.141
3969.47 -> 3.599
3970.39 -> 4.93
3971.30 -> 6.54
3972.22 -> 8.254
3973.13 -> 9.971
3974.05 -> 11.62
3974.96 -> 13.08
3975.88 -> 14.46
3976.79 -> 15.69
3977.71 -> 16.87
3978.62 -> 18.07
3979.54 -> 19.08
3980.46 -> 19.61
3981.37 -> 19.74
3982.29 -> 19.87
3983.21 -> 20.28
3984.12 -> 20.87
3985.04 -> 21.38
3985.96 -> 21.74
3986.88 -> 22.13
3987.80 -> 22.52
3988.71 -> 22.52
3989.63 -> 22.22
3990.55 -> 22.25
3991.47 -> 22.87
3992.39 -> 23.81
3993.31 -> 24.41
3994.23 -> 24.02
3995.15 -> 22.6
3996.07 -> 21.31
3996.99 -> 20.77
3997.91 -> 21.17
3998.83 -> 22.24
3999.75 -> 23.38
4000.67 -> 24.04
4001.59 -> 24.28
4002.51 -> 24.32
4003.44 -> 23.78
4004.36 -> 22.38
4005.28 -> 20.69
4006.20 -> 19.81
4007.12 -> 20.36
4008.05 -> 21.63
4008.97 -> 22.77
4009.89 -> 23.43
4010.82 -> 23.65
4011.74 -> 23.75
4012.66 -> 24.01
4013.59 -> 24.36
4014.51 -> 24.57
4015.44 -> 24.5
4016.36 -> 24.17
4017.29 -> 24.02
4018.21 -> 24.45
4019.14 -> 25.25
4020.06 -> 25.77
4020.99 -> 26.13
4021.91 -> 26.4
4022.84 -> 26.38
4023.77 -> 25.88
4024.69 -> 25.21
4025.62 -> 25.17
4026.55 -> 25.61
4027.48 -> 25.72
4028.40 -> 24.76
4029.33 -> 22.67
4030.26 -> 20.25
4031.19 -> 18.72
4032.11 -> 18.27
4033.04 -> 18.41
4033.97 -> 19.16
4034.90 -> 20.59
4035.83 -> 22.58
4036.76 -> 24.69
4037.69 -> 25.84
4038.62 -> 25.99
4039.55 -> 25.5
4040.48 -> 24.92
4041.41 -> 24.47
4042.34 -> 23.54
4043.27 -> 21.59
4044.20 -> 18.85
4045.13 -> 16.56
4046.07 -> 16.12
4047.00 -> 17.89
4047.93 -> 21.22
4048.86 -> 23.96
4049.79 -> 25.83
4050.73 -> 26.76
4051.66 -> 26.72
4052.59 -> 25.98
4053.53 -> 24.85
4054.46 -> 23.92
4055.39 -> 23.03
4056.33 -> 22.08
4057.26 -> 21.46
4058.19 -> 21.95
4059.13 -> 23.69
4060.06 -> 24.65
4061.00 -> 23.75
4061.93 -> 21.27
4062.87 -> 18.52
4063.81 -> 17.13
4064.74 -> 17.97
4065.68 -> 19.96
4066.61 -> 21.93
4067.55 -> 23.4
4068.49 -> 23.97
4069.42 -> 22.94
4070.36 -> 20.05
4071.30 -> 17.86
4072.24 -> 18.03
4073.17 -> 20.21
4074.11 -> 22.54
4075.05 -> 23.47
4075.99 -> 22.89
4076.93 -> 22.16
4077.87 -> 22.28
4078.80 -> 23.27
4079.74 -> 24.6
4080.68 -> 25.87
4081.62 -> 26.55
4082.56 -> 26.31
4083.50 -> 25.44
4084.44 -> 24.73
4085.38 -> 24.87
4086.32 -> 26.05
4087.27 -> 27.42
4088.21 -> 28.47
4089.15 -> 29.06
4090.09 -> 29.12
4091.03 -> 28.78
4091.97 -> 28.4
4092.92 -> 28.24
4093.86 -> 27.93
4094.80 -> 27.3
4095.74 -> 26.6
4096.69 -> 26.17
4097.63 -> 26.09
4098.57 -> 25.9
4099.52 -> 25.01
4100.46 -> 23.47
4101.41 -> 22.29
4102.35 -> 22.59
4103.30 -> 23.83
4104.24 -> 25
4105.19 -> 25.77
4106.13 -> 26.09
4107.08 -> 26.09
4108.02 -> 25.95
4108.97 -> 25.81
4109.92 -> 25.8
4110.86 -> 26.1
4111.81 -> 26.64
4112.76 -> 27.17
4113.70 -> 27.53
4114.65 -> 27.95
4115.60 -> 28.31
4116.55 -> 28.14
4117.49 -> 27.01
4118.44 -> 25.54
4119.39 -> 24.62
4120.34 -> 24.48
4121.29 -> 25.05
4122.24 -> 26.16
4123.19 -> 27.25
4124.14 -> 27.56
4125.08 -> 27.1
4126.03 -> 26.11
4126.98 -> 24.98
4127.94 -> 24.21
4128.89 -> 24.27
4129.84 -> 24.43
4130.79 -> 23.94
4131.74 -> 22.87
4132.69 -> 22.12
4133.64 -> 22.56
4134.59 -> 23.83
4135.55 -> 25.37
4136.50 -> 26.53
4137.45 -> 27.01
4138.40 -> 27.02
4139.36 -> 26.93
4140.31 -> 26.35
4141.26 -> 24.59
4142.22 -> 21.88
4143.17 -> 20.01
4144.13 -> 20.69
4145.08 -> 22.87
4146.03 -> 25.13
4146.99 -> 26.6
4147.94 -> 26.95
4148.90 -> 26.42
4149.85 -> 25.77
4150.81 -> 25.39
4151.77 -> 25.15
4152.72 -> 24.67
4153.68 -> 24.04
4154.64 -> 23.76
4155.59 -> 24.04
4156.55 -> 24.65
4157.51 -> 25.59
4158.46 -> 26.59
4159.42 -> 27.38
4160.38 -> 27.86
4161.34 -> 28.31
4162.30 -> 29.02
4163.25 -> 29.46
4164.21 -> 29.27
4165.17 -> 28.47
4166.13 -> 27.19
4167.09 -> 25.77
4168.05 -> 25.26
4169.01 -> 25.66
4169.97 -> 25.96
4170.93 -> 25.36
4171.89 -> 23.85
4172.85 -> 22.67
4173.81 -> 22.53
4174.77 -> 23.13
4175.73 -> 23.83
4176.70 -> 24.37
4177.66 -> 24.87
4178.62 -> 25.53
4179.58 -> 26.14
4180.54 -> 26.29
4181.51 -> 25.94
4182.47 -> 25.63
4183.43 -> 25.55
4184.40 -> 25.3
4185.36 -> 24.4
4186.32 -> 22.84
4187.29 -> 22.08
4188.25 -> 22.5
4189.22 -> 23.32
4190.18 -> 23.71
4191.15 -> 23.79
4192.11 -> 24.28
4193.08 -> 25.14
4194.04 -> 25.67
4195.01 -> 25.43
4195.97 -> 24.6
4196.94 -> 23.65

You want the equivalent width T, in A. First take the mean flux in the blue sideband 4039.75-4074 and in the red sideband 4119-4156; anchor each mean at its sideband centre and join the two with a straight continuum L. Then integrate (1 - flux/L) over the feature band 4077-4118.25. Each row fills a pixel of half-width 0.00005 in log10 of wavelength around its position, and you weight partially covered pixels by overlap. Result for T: -4.9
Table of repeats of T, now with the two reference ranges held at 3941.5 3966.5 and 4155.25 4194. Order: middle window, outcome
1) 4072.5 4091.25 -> -4.1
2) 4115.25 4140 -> -2.8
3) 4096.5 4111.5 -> -2.4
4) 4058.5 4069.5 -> -1.1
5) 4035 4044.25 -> -2.8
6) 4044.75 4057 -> -2.5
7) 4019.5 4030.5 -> -4.7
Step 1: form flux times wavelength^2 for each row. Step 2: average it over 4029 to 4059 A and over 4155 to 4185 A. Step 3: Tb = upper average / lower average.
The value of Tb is 1.23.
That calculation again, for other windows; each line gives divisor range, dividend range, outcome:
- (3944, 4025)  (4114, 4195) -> 1.48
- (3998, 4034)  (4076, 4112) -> 1.15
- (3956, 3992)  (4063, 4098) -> 1.76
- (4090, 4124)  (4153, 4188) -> 1.00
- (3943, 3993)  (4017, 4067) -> 1.58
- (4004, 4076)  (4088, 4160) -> 1.18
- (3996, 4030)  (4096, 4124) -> 1.14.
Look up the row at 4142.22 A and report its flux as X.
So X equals 21.88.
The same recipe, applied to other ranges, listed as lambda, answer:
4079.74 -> 24.6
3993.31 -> 24.41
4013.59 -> 24.36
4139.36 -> 26.93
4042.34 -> 23.54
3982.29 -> 19.87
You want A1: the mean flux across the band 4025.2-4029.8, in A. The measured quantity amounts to 24.8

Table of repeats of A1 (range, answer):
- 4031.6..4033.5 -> 18.4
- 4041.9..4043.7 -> 22.6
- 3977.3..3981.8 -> 18.7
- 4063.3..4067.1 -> 19.3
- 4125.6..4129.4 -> 24.8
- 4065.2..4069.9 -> 22.4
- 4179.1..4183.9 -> 25.9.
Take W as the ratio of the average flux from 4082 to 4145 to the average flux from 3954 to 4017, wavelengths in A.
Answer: 1.4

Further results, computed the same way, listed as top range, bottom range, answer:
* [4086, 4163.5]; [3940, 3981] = 2.02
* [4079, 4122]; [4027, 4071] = 1.18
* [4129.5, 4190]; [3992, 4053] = 1.08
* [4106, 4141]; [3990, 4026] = 1.09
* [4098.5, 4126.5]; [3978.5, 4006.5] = 1.18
